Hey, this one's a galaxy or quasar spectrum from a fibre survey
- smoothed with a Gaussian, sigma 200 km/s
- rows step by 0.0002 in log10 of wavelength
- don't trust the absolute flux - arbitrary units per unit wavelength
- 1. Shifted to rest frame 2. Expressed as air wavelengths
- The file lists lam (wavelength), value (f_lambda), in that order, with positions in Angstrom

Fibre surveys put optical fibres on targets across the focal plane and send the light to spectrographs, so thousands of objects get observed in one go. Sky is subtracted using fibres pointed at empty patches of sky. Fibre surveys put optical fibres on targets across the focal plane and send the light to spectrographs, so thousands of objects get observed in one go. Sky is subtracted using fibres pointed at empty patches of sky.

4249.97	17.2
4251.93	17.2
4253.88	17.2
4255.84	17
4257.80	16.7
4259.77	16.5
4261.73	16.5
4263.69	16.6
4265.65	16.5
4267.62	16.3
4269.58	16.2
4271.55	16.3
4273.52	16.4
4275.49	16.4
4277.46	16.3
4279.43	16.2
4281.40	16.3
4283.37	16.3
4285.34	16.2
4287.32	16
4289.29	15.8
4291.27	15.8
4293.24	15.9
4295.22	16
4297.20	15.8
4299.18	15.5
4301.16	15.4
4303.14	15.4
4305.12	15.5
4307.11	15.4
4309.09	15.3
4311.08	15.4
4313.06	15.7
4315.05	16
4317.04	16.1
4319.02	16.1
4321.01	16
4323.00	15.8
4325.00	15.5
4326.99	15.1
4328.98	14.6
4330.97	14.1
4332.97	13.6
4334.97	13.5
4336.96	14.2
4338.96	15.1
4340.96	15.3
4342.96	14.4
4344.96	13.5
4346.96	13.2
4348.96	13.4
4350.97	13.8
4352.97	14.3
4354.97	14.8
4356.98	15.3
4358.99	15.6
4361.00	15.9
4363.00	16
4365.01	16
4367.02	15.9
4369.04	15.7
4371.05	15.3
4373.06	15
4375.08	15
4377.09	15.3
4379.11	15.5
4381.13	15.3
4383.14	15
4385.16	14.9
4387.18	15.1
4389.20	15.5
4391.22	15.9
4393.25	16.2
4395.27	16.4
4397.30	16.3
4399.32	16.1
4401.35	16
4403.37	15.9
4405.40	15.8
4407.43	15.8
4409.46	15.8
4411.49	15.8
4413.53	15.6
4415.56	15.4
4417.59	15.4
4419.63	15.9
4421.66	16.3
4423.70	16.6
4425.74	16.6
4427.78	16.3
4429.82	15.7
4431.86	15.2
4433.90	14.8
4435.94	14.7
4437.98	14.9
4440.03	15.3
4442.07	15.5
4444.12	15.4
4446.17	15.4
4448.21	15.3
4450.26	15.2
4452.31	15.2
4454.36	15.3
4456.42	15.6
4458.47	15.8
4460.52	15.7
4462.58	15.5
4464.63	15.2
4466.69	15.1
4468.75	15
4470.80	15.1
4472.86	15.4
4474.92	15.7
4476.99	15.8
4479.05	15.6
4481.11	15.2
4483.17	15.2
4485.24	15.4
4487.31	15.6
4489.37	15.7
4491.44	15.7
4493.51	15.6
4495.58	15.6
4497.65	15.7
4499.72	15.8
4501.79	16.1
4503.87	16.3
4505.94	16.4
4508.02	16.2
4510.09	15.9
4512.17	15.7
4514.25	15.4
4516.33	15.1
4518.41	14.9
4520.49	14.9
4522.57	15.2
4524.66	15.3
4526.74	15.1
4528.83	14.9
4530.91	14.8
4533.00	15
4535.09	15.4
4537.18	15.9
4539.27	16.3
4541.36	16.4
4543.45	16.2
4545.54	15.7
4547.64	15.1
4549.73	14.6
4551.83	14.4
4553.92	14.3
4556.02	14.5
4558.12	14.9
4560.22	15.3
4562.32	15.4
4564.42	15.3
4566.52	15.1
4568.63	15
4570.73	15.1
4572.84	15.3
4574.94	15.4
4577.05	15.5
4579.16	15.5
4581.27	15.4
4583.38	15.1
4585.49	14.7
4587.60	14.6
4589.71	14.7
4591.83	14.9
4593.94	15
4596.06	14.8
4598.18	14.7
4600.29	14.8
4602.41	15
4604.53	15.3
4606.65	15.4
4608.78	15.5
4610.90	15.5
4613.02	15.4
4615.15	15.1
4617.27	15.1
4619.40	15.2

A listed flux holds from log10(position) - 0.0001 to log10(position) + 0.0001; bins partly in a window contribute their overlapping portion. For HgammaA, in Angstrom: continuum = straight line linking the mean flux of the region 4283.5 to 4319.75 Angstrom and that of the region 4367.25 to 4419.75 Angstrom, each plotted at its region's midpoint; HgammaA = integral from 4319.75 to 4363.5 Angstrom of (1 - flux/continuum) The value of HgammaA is 2.8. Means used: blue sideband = 15.8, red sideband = 15.6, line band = 14.7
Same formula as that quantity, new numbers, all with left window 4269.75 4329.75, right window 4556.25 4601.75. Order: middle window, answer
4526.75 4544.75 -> -0.48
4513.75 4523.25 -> 0.09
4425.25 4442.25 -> 0.06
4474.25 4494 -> -0.29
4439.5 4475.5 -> 0.06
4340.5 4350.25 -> 1.13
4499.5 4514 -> -0.74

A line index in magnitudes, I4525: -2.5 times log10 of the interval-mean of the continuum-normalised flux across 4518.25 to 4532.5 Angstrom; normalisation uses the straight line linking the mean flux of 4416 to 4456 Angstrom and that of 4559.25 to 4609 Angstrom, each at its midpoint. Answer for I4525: 0.02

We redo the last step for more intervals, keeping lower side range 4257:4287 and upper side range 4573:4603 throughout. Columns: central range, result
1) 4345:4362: 0.109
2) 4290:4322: 0.035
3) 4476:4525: -0.015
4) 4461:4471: 0.023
